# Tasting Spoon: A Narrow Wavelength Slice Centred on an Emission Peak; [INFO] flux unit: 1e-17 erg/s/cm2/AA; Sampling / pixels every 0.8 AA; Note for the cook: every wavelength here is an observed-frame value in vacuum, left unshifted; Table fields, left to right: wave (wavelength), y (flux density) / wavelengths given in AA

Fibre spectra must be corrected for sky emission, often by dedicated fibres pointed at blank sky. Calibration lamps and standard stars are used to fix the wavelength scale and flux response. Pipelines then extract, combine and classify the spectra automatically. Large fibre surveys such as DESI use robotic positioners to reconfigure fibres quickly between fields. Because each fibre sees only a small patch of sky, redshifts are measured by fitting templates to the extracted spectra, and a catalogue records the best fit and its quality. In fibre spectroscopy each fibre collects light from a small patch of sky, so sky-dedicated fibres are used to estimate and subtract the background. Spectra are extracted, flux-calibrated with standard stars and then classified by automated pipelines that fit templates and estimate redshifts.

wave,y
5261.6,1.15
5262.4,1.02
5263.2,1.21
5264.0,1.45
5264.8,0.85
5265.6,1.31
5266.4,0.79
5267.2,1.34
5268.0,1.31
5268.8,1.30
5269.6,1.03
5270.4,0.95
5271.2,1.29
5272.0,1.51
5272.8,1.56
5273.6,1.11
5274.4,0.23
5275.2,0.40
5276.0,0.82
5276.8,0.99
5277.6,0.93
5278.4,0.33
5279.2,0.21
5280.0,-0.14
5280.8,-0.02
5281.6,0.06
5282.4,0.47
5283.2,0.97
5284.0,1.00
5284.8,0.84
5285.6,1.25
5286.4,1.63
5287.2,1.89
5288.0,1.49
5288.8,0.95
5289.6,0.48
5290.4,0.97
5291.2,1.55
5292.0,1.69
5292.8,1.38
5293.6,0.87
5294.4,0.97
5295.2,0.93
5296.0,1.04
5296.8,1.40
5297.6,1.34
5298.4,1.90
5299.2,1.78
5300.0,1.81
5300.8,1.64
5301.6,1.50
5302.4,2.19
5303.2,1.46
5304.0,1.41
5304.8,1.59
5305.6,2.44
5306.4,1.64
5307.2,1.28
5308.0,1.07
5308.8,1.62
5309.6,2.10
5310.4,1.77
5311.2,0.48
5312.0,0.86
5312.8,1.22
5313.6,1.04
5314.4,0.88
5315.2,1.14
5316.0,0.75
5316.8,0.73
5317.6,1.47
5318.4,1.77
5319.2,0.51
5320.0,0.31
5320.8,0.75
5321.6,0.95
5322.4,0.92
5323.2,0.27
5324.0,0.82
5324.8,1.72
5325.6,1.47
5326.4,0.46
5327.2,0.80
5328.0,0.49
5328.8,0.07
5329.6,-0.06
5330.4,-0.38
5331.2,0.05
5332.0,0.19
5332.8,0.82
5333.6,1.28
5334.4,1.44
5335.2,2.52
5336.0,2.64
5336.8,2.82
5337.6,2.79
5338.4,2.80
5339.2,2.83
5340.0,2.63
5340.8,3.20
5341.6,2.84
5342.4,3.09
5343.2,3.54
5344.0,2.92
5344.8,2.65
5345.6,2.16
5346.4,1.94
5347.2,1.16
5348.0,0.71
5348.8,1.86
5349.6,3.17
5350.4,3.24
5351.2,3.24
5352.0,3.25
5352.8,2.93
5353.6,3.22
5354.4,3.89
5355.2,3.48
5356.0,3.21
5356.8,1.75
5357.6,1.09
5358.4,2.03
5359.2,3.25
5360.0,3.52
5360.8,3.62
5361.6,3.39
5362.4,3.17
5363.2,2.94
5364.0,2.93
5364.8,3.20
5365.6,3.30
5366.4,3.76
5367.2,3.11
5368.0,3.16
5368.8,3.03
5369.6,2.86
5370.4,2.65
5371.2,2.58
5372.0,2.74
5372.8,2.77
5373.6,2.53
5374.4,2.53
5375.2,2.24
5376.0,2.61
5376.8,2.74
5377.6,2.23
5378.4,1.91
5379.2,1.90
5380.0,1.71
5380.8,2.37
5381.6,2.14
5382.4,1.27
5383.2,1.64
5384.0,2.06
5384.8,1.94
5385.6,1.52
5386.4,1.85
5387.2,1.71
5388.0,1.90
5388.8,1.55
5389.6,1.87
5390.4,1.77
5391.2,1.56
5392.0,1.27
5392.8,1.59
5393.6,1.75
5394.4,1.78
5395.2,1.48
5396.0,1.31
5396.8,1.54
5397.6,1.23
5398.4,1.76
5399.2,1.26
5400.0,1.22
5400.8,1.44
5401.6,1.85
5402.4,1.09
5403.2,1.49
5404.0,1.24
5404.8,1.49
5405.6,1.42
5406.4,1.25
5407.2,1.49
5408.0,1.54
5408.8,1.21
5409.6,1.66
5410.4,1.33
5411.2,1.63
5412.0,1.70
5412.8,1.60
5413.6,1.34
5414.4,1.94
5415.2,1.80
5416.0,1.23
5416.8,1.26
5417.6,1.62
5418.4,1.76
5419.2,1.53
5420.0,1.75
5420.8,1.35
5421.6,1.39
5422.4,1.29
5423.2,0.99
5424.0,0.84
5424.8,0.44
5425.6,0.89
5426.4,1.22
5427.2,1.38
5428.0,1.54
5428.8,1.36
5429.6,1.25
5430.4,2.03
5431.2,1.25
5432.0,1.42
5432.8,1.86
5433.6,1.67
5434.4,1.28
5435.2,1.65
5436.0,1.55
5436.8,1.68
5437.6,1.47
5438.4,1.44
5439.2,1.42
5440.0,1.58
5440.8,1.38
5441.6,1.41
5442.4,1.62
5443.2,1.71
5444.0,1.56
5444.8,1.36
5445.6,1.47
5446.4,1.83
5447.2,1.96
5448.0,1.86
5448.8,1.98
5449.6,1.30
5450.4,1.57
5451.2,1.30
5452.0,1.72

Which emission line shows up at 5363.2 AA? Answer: Ly-alpha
